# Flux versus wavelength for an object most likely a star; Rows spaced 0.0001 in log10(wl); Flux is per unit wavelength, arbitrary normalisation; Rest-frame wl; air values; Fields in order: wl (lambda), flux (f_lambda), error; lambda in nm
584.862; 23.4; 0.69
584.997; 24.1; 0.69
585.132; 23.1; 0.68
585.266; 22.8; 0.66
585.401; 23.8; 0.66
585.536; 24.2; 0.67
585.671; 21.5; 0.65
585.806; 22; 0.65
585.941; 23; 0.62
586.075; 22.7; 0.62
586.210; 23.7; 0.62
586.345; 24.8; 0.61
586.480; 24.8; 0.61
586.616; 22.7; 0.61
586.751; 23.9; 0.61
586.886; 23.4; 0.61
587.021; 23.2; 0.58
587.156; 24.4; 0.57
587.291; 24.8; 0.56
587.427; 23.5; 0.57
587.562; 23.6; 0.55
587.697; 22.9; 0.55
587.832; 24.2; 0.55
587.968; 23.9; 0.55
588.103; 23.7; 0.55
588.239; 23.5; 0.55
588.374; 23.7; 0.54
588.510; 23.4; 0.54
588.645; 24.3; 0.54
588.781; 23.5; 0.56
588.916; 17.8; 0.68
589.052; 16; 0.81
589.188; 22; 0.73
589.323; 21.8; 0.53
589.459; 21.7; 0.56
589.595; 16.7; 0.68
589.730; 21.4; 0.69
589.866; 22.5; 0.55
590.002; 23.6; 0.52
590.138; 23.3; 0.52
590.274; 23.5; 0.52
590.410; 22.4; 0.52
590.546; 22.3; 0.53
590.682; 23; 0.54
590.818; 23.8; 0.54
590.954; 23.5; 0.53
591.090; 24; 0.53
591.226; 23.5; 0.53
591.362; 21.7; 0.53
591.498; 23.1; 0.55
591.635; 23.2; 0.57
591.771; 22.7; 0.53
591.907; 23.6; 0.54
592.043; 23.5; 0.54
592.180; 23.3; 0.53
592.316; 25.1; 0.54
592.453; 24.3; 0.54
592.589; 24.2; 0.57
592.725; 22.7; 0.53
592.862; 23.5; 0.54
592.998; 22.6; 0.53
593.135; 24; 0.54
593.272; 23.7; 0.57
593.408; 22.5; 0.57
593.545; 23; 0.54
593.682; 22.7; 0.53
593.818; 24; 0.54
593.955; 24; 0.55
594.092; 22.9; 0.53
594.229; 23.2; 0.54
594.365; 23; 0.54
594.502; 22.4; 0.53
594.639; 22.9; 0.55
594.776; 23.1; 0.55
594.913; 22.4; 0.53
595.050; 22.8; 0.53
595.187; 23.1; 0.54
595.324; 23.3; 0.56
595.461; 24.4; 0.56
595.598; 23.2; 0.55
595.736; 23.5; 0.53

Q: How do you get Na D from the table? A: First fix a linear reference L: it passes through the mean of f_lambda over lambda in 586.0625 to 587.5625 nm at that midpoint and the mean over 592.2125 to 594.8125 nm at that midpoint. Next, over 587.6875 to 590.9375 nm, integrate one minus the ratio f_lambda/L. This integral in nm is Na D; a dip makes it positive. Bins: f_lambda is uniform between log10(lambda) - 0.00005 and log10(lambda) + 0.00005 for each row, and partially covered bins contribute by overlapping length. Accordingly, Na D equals 0.19 nm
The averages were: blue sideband 23.8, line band 22.3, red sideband 23.4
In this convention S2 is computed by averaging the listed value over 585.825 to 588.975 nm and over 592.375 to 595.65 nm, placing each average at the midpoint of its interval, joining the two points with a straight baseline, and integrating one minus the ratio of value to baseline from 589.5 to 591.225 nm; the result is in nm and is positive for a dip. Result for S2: 0.06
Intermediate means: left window 23.4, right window 23.3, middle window 22.5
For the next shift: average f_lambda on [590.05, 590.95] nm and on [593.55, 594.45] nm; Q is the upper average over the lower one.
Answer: 1.0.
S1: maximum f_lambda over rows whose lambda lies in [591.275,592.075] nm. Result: 23.6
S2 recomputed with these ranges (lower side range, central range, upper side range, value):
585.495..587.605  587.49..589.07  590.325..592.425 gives 0.045 nm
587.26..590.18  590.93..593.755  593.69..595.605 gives -0.062 nm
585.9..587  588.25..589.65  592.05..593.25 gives 0.144 nm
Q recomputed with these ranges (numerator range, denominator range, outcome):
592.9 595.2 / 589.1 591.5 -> 1.03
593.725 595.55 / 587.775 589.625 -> 1.06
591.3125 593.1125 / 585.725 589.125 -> 1.01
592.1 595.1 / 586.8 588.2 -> 0.98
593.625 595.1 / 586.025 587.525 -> 0.97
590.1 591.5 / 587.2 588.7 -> 0.97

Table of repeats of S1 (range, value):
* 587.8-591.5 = 24.3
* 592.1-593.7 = 25.1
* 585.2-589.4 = 24.8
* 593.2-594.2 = 24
